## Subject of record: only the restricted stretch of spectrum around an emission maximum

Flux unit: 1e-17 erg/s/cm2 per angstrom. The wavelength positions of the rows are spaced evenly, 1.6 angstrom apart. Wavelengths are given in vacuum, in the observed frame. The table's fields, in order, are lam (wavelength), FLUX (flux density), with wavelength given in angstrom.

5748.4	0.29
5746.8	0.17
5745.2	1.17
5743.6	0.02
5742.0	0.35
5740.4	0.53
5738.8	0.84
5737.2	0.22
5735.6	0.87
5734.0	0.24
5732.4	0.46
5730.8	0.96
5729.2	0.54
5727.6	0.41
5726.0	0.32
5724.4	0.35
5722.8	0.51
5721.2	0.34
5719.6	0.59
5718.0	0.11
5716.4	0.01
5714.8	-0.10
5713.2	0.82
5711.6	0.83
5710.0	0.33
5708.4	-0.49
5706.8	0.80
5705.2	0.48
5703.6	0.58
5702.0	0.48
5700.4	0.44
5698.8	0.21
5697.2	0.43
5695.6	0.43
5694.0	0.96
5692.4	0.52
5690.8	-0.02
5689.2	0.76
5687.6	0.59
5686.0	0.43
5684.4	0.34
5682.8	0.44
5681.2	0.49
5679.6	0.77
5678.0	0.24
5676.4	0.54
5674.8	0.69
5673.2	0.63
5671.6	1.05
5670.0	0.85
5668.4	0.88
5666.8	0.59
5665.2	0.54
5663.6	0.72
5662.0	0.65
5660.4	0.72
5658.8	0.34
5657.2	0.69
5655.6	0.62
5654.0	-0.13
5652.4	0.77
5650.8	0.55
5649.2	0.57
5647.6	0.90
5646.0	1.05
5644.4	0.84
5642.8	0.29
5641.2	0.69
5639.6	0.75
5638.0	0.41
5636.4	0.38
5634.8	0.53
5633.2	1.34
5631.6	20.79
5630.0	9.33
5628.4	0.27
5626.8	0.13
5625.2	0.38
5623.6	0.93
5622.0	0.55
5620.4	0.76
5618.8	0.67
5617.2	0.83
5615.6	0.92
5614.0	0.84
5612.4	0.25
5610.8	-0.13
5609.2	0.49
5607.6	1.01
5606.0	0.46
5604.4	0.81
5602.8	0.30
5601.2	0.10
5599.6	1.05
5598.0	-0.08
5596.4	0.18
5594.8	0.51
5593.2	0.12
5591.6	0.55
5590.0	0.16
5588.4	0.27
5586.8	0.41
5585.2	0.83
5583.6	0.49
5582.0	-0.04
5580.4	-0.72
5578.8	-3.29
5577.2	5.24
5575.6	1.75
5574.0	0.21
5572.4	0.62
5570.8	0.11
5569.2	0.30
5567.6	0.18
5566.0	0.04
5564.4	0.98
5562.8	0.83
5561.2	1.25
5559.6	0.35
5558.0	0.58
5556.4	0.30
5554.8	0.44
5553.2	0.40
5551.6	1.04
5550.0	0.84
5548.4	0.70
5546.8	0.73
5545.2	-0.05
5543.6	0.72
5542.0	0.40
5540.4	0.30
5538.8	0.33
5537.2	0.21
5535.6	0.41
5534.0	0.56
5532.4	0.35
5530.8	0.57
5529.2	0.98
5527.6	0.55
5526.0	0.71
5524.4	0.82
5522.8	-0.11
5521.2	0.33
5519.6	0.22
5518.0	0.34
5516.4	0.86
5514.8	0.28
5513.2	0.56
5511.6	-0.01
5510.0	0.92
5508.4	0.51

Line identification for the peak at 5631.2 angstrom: [O III] 5007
